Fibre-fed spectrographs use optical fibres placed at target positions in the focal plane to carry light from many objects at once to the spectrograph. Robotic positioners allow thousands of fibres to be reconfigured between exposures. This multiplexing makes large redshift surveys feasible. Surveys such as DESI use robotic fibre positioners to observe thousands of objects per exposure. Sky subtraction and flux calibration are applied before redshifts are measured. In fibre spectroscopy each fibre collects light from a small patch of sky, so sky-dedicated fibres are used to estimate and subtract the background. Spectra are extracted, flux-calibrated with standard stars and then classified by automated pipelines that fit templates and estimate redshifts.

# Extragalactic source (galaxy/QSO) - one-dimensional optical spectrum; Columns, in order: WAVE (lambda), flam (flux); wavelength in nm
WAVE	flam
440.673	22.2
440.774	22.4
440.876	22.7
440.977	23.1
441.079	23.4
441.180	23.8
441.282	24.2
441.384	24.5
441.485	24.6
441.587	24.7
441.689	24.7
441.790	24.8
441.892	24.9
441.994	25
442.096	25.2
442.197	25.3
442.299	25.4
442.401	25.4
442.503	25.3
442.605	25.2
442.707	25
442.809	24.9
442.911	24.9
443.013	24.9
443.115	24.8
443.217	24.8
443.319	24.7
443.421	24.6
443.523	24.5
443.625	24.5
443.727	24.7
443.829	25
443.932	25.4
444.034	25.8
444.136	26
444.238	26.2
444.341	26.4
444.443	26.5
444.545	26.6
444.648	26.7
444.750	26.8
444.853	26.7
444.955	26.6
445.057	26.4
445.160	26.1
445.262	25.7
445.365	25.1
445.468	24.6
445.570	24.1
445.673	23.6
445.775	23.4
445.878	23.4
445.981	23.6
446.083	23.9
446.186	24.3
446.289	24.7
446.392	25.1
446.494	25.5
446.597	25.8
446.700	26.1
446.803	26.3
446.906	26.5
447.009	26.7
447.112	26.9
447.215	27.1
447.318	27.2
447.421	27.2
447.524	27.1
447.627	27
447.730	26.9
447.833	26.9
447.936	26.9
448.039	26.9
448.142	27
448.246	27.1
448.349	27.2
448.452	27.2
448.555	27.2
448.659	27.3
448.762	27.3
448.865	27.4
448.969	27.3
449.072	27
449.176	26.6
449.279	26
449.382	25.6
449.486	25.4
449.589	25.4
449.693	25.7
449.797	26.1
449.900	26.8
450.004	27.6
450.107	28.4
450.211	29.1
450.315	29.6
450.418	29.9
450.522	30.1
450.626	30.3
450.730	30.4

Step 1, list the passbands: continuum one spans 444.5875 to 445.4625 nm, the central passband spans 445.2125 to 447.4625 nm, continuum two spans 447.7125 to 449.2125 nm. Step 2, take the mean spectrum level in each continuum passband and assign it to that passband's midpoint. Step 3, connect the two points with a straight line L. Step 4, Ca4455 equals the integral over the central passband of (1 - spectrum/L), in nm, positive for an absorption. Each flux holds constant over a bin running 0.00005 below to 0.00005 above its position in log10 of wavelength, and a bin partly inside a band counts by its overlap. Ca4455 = 0.10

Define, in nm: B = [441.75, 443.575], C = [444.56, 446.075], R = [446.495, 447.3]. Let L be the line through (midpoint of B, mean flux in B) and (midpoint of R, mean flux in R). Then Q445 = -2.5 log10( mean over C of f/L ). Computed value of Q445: 0.03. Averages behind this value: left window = 25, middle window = 25.2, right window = 26.4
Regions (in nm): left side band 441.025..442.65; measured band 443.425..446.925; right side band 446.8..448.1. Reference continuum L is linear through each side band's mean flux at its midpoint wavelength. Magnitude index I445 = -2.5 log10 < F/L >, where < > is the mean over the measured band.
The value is 0.03 mag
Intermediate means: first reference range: 24.8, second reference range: 26.9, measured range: 25.3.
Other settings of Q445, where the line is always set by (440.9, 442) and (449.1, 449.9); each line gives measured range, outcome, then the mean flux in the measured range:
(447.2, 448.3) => -0.06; 27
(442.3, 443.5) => -0.02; 25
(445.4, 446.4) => 0.05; 24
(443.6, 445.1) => -0.05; 26.1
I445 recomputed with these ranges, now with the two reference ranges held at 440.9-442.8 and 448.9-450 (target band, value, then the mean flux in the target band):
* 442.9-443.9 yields 0.011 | 24.7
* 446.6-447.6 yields -0.040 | 26.7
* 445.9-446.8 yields 0.030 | 24.9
